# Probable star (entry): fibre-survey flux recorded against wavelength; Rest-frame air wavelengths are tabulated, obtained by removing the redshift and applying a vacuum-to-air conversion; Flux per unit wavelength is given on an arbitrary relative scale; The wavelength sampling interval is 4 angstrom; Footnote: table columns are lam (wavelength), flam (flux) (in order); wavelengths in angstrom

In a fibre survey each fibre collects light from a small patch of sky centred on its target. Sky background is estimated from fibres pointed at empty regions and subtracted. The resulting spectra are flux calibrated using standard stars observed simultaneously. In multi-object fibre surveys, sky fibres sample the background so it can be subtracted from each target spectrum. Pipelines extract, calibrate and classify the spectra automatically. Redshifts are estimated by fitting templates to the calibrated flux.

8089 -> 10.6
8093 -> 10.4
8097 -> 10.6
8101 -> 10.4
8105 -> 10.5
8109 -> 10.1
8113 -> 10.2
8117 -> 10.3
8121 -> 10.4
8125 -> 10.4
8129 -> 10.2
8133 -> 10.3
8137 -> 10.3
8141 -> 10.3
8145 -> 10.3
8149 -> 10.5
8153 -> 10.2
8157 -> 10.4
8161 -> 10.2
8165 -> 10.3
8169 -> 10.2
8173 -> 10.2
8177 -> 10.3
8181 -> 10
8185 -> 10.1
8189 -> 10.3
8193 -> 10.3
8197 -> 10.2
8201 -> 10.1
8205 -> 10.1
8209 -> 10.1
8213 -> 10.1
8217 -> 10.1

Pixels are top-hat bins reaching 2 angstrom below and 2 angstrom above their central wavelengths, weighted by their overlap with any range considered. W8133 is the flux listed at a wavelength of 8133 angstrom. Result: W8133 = 10.3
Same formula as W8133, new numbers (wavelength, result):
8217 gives 10.1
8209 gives 10.1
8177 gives 10.3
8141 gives 10.3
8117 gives 10.3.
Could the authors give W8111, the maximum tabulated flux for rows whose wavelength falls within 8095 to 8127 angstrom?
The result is 10.6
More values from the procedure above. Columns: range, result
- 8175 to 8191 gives 10.3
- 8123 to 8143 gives 10.4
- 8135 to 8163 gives 10.5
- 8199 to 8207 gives 10.1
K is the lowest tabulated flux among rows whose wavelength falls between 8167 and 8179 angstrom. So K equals 10.2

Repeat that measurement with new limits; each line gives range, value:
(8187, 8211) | 10.1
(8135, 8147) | 10.3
